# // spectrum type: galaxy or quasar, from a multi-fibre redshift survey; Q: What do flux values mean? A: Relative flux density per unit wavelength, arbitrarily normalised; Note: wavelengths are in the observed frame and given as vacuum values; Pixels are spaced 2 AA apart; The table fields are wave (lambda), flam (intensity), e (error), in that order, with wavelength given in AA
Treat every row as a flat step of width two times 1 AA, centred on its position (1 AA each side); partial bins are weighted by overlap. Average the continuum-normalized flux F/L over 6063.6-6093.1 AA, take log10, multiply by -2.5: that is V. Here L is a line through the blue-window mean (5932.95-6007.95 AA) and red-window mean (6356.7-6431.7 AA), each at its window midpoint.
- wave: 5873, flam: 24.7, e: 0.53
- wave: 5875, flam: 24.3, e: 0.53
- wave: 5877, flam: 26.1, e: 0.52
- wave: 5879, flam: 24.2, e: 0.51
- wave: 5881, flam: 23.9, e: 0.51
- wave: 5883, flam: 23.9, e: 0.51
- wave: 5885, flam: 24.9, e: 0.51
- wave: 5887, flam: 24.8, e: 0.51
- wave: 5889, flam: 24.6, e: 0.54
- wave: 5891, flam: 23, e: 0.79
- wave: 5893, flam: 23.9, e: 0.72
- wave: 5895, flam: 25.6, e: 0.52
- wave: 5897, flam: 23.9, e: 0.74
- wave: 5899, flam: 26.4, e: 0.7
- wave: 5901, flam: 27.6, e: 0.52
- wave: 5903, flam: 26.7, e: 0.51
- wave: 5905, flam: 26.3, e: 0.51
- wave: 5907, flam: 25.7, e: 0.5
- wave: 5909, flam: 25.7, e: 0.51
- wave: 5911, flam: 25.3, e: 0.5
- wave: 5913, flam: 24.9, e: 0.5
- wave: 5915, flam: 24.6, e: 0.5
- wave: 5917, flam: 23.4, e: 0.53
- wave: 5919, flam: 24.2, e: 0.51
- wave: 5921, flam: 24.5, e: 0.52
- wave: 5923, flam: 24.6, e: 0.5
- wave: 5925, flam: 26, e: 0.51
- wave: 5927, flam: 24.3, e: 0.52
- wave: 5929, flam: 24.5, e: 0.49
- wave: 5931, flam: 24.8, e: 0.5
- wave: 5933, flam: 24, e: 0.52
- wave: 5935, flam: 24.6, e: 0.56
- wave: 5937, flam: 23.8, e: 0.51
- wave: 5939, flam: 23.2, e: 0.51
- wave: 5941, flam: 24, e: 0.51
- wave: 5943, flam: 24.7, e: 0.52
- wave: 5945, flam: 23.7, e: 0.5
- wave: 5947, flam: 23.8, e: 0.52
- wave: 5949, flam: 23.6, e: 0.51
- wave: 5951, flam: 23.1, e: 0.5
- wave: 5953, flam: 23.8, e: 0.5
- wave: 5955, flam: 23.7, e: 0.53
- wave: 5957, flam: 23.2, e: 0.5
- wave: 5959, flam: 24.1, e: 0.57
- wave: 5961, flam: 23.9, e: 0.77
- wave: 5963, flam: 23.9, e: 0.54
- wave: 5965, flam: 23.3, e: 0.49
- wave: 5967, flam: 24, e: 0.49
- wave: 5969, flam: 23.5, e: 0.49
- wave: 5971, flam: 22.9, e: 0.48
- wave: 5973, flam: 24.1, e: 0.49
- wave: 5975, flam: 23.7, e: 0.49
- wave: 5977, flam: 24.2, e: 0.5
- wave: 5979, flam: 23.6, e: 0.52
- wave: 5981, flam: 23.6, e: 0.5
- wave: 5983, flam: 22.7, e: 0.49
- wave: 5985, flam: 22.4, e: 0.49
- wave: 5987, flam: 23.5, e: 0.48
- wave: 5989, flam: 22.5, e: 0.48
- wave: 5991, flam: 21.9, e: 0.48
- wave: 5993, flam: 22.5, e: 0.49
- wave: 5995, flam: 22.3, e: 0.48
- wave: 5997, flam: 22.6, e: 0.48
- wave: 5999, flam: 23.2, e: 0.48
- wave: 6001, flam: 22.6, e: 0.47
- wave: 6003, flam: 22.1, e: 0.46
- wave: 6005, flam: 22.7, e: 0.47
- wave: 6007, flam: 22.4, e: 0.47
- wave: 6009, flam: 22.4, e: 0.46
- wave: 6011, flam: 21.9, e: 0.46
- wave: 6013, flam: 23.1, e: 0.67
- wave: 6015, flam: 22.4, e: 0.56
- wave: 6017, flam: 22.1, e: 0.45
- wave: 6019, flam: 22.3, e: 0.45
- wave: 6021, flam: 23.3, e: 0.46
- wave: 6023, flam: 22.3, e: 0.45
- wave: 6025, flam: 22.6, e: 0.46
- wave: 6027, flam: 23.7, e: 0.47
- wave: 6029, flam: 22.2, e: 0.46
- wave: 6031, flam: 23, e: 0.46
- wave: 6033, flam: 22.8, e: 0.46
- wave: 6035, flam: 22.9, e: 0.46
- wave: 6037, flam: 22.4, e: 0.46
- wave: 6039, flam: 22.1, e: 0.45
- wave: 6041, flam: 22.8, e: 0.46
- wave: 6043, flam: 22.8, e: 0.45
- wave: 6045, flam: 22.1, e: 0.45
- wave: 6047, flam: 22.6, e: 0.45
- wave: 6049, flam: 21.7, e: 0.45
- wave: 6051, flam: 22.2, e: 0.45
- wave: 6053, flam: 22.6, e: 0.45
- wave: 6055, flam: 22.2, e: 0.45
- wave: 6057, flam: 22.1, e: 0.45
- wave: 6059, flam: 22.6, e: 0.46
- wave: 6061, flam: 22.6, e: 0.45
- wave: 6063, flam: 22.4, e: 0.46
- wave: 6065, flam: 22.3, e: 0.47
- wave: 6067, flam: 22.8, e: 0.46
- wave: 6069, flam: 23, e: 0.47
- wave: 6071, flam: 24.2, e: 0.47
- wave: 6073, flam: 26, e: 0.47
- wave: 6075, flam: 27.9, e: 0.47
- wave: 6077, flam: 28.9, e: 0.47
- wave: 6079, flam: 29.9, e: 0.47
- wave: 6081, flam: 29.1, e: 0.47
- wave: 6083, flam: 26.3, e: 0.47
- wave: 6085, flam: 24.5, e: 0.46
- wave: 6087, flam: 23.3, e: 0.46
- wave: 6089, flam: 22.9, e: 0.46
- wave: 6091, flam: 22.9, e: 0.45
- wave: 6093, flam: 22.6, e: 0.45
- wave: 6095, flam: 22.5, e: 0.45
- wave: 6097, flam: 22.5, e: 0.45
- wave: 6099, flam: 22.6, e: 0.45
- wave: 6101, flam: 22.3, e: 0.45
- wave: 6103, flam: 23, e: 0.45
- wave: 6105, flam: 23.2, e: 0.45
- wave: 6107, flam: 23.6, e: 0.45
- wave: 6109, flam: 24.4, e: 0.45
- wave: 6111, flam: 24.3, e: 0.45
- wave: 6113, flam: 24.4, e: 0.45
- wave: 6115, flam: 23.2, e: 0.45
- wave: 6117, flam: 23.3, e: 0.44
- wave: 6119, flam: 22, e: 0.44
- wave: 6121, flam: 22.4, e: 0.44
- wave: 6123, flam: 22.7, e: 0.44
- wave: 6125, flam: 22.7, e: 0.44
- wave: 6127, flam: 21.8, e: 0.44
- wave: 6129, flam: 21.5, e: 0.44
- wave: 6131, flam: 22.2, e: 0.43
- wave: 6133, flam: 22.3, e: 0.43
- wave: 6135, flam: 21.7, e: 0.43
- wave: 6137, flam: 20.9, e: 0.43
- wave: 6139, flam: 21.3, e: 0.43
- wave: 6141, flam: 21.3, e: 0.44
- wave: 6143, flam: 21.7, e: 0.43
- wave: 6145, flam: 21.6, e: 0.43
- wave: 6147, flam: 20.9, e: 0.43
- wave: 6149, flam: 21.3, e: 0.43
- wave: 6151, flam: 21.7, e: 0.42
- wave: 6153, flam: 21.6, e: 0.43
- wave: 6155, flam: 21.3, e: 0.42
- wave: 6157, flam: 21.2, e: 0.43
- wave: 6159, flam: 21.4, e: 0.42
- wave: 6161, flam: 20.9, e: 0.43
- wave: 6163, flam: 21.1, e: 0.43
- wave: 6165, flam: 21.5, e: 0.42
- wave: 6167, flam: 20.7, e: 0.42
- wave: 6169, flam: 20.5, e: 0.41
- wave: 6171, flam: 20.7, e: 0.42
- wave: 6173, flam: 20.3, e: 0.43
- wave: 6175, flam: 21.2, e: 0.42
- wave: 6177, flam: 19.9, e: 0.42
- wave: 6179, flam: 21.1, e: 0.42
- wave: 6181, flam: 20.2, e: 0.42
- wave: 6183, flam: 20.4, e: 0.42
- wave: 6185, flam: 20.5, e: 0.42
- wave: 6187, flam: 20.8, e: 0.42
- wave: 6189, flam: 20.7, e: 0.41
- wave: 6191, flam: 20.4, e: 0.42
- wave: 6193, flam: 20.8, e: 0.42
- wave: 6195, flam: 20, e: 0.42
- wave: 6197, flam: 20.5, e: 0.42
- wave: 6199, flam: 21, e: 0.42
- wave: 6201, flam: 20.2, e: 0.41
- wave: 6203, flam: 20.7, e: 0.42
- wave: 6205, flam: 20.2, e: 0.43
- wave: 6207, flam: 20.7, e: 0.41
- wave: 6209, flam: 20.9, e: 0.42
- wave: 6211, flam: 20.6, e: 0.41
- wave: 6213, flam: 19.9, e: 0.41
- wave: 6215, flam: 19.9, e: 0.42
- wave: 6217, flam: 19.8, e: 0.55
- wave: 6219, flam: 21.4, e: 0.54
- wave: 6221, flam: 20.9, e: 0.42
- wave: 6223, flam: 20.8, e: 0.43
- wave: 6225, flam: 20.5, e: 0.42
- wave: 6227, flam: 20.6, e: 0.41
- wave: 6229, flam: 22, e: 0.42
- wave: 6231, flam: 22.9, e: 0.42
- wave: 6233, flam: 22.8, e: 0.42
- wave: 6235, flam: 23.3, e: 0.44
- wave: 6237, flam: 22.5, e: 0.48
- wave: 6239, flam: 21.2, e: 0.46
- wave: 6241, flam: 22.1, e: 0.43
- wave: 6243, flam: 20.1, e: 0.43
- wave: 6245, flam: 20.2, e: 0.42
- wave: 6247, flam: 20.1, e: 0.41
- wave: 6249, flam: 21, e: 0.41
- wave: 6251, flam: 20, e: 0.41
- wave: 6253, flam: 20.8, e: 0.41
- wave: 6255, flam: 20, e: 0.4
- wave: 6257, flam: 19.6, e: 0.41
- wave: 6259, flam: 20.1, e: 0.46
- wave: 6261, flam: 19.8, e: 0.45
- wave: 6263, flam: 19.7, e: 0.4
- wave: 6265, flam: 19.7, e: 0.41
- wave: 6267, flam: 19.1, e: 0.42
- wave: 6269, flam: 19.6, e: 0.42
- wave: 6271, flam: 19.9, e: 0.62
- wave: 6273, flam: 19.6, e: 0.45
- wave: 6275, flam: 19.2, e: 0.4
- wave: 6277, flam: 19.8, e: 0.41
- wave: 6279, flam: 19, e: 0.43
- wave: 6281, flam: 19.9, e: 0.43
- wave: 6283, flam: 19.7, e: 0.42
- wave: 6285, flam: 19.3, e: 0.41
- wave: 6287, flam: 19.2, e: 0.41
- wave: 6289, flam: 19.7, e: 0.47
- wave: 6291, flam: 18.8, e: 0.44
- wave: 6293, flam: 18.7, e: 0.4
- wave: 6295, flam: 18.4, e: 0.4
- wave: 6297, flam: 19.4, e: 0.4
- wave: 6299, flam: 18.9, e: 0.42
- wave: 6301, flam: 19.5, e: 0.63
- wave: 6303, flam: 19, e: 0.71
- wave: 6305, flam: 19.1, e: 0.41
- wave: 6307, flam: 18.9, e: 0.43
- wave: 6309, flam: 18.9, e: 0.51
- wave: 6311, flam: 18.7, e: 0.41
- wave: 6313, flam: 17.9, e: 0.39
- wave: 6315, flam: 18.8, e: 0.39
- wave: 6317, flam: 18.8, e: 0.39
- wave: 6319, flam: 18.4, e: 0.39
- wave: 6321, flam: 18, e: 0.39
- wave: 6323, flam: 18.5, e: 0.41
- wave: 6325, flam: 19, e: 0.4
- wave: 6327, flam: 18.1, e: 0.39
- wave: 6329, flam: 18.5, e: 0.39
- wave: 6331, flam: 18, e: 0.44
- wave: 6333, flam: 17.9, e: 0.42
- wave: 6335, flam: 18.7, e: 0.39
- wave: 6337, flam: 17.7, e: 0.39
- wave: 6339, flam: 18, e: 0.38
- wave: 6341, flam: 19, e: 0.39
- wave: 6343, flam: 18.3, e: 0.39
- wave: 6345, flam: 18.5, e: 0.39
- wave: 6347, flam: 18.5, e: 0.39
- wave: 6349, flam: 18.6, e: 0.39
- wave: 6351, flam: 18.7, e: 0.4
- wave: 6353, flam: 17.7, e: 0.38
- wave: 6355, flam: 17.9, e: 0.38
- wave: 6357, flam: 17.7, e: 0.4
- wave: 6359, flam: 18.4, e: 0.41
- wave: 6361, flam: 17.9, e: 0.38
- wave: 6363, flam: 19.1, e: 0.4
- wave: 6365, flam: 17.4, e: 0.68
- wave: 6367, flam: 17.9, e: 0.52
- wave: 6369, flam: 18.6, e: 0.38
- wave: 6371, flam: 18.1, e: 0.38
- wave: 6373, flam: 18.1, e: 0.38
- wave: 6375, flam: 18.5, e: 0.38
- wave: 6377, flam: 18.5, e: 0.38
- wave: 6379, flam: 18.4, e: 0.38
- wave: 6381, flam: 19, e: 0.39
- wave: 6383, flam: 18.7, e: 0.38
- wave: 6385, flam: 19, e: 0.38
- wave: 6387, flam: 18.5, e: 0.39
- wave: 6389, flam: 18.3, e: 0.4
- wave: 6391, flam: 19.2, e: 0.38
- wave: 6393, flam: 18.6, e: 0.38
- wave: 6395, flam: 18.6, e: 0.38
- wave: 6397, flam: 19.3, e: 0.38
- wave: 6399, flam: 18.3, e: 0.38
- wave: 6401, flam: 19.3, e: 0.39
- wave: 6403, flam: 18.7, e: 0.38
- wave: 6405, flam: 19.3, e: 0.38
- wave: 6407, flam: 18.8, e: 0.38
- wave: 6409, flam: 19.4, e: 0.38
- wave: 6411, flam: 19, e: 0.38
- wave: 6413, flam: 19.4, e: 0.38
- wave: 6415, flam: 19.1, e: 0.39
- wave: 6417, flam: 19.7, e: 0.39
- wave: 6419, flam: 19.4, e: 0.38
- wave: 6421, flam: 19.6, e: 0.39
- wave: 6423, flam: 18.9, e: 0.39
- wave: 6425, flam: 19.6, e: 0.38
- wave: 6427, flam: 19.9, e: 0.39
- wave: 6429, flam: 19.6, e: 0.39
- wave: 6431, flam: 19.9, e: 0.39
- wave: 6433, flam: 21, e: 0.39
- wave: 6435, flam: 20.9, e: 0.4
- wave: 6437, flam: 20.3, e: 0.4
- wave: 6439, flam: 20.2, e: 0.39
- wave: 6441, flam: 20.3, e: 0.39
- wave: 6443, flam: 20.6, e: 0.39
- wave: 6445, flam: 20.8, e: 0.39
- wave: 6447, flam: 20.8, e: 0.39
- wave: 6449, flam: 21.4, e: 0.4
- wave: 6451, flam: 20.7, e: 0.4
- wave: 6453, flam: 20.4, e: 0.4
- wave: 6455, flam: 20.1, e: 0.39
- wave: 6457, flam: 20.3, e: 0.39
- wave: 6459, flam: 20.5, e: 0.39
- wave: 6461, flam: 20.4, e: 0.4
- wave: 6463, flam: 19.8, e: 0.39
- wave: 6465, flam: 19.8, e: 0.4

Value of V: -0.135 mag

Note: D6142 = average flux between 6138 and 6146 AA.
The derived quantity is 21.5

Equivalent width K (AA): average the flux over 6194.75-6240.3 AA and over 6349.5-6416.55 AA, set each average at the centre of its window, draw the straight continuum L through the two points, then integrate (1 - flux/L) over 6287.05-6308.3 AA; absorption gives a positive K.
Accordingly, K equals 0.9 AA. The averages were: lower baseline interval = 21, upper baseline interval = 18.6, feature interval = 19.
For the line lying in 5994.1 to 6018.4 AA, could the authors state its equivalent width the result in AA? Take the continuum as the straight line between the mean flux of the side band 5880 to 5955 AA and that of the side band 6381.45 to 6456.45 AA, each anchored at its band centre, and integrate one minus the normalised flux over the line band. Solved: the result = 1.3 AA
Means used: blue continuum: 24.6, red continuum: 19.6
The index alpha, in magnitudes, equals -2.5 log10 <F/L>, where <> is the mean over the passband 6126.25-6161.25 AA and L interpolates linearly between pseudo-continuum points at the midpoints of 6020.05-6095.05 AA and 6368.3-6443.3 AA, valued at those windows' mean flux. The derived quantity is 0.05 mag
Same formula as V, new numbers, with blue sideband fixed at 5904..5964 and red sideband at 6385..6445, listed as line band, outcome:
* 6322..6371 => 0.11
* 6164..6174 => 0.06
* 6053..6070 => 0.03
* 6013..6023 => 0.04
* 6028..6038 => 0.03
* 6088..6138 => -0.01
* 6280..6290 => 0.07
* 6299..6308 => 0.08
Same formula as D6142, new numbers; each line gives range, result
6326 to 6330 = 18.3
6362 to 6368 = 18.1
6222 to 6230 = 21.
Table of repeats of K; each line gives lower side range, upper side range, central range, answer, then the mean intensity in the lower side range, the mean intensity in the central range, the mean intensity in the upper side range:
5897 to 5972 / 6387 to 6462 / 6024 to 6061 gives 1.4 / 24.4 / 22.5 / 19.7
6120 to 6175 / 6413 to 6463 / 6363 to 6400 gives 3.4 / 21.4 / 18.5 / 20.2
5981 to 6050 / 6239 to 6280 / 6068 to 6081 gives -2.9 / 22.6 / 26.8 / 20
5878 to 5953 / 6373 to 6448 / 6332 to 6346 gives 1.3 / 24.6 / 18.3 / 19.4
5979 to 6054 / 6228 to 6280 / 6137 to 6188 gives 0.8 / 22.6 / 21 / 20.5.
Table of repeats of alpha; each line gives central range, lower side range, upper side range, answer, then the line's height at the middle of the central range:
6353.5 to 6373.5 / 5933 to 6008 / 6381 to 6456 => 0.11 mag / 20.1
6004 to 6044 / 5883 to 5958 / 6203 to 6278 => 0.03 mag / 23.3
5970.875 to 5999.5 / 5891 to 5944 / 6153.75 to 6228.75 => 0.04 mag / 23.8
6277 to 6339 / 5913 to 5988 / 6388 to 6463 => 0.11 mag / 20.8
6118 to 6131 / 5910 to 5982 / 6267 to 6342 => -0.04 mag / 21.5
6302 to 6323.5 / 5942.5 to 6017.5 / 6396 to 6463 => 0.12 mag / 20.7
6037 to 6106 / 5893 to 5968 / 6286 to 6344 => -0.06 mag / 22.4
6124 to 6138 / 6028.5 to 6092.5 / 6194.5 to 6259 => 0.03 mag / 22.5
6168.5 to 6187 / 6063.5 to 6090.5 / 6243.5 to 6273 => 0.09 mag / 22.4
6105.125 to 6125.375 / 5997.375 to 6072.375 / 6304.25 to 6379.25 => -0.09 mag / 21.5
